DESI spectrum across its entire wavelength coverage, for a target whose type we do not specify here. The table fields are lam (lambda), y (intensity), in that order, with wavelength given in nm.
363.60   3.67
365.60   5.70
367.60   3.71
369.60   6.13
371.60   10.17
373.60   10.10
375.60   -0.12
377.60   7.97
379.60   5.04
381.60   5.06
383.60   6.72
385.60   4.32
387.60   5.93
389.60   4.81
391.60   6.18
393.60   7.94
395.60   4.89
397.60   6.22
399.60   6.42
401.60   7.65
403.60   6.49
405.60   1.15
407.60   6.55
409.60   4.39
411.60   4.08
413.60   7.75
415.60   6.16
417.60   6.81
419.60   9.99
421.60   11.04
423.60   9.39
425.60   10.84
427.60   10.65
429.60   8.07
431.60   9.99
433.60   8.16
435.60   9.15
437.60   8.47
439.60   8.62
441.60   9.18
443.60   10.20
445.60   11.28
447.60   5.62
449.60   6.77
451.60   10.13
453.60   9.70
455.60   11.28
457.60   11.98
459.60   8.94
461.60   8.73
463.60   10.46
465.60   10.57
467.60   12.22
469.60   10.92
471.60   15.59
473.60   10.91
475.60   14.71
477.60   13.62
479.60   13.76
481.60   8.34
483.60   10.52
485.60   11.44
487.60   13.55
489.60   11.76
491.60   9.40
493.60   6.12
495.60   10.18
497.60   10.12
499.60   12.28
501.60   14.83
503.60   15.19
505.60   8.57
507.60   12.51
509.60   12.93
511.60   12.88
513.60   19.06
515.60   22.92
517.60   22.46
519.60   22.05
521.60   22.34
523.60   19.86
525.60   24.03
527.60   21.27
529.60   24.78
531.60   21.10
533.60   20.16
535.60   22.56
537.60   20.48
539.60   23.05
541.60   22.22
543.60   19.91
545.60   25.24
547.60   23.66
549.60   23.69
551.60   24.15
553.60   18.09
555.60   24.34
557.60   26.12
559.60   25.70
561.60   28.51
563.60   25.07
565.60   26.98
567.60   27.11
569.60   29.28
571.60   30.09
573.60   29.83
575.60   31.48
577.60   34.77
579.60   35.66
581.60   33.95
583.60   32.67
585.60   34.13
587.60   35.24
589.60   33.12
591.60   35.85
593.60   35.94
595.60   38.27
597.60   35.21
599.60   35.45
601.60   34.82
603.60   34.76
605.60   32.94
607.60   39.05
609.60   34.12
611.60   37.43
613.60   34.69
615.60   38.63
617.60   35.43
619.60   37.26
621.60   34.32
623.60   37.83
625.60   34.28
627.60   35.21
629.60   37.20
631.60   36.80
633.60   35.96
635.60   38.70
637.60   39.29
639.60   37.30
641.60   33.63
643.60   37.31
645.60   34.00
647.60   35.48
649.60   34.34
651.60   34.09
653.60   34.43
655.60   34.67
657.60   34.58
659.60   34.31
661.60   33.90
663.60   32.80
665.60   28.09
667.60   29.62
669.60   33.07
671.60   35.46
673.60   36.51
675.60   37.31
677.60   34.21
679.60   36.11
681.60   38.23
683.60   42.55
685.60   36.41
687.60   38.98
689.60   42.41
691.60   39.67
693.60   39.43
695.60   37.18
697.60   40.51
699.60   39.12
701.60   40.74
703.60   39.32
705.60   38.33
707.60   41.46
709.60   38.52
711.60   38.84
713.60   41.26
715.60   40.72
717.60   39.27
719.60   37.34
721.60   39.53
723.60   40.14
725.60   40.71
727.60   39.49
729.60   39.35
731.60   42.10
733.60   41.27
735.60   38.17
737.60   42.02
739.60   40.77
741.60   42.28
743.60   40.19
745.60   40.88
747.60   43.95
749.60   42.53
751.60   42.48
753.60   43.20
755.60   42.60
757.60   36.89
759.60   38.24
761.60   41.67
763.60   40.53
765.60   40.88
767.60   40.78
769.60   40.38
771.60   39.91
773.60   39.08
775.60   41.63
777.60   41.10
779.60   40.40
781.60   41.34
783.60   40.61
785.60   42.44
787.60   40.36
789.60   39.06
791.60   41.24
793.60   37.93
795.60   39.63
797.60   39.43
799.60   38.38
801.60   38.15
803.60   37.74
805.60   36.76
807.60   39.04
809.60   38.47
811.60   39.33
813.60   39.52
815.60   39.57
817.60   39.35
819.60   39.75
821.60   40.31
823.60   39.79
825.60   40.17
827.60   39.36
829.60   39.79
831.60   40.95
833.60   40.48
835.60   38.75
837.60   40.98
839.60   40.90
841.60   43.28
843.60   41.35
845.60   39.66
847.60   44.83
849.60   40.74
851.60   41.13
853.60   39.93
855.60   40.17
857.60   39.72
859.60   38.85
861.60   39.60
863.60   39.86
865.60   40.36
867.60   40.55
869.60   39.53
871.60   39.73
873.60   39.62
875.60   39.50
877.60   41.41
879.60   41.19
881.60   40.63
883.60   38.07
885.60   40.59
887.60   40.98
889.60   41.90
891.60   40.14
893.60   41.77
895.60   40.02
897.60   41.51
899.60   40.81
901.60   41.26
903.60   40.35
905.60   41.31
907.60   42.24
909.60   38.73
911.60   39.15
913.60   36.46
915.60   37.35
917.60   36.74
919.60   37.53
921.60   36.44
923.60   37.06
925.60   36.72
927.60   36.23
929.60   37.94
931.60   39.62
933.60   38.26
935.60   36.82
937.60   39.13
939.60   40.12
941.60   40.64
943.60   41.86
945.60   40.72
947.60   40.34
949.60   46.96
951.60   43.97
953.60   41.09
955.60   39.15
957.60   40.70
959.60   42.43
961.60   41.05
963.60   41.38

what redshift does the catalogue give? 0.287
